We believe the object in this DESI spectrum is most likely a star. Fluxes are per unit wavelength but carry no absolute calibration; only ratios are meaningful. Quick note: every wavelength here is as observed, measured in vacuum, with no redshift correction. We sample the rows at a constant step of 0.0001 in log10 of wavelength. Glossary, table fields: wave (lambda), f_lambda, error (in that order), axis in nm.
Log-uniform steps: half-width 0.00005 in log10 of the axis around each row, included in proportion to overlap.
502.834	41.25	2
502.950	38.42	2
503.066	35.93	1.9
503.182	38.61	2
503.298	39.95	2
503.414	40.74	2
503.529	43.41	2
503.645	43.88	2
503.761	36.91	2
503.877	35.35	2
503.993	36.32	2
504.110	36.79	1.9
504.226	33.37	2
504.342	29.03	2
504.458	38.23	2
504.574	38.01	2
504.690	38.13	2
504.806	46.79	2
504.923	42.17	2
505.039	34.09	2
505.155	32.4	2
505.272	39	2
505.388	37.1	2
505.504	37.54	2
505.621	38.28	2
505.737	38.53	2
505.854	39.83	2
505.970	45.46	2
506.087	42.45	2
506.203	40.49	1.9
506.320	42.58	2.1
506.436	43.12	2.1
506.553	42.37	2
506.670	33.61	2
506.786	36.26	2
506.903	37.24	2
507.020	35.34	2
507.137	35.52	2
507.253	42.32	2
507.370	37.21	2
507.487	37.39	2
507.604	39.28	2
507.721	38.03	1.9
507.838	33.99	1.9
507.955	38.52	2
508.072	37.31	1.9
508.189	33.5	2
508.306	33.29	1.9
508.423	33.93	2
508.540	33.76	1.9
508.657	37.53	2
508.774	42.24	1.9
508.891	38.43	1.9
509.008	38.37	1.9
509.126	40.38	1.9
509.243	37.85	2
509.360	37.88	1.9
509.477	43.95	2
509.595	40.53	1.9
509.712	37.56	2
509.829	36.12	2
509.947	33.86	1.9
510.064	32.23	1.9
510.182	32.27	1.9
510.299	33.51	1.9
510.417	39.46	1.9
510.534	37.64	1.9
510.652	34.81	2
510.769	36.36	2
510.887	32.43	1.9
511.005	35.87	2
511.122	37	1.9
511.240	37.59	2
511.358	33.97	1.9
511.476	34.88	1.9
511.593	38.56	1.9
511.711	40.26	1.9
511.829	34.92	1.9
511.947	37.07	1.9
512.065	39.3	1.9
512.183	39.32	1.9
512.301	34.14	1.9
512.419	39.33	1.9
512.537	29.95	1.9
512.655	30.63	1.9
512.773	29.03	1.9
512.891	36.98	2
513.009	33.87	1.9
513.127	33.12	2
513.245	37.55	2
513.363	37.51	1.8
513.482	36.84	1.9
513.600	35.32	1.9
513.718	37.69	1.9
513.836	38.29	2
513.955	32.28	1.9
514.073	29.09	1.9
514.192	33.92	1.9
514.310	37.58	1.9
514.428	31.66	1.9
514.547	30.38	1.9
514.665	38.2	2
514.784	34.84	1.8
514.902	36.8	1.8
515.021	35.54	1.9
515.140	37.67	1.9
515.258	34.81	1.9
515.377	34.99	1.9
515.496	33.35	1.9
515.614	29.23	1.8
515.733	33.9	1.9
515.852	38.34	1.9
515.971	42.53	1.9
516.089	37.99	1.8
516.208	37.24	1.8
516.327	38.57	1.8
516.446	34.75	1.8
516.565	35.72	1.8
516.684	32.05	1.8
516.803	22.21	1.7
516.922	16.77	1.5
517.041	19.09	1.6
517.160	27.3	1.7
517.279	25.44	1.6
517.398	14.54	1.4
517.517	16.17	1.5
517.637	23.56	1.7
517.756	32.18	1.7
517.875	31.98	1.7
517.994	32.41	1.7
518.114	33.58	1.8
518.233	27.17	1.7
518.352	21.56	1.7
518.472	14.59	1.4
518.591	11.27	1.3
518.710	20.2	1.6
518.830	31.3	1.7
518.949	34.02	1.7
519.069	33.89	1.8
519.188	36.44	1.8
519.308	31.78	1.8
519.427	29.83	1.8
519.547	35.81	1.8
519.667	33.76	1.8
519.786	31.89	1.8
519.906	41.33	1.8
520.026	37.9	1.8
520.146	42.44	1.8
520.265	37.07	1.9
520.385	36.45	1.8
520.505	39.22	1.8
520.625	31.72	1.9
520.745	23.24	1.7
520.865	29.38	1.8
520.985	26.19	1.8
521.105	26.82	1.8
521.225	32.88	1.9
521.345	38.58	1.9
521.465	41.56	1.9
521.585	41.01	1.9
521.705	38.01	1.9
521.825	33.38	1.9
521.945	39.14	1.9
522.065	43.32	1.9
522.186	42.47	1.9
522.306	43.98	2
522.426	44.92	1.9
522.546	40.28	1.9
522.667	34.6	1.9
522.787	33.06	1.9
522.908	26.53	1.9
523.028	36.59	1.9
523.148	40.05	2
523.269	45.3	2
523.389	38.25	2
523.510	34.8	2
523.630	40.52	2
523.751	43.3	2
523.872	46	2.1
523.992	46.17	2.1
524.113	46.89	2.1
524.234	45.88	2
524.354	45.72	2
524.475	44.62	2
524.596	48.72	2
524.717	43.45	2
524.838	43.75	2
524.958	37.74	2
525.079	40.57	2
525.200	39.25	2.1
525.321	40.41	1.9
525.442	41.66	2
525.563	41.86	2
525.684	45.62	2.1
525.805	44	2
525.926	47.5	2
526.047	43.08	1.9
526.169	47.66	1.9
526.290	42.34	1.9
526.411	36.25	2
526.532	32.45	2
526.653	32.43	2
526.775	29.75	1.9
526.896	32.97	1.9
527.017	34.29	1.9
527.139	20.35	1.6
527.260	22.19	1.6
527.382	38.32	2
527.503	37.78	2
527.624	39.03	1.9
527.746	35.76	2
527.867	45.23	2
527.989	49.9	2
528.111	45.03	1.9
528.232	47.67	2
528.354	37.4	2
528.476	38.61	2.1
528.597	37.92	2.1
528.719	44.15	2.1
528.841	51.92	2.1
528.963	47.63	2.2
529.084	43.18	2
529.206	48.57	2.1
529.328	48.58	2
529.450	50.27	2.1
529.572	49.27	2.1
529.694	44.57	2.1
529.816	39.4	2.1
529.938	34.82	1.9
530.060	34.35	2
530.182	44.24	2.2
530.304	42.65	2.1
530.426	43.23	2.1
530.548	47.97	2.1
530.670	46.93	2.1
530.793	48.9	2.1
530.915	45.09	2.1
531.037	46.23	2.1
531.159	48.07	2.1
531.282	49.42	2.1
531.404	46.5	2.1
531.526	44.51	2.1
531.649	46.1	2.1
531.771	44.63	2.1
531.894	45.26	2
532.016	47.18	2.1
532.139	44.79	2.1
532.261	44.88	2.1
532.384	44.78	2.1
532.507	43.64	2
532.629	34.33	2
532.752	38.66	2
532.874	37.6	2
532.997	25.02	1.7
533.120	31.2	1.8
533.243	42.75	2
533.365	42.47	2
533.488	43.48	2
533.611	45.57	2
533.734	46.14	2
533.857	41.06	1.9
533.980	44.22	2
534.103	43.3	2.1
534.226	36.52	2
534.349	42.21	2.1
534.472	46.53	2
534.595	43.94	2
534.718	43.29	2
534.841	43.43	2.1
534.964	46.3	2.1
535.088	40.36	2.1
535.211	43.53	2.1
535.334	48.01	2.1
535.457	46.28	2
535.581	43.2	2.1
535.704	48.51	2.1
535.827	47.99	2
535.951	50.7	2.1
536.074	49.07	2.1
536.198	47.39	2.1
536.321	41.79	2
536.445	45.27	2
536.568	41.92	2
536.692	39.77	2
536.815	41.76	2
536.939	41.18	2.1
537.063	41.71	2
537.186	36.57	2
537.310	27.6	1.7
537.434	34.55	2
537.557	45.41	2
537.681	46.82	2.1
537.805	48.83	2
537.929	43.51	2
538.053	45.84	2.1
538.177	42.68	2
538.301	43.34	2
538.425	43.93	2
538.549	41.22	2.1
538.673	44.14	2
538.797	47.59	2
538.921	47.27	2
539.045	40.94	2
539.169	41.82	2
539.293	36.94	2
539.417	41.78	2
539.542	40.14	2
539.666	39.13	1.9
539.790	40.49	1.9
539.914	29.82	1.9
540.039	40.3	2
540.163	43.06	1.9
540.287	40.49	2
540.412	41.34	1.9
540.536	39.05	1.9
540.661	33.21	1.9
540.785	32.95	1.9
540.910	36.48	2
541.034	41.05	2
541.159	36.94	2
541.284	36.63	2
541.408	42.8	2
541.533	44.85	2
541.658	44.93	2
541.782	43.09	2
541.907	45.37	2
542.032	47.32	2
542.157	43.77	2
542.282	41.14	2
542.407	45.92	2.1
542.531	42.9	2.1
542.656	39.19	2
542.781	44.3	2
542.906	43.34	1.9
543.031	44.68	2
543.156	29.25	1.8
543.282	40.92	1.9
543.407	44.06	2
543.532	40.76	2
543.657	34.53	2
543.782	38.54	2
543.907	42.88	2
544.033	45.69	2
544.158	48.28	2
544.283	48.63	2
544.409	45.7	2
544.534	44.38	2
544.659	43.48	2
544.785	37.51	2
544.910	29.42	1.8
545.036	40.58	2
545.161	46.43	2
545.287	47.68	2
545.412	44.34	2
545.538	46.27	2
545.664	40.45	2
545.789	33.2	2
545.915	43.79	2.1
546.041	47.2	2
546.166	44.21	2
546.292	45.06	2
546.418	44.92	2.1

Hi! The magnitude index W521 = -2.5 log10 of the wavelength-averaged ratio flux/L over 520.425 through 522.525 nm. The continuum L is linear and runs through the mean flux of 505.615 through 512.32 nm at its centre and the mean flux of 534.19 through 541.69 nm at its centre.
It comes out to 0.09 mag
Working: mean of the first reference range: 37.5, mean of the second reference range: 42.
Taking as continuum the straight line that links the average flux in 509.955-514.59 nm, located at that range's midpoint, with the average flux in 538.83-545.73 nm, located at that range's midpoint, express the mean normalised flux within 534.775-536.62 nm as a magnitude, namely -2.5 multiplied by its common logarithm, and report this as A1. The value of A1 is -0.14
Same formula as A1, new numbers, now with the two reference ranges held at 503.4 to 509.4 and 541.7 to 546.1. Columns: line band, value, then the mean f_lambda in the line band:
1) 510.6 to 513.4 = 0.09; 35.6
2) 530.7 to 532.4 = -0.13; 46.2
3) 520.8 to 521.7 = 0.17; 34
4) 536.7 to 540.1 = 0.01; 41.3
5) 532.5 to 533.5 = 0.11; 37.1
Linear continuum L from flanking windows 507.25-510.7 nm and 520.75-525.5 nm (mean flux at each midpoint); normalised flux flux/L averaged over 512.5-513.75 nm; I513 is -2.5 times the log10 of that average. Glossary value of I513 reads 0.10 mag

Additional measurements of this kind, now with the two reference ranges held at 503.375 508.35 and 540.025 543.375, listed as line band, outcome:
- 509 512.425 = 0.05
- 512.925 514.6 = 0.12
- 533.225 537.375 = -0.07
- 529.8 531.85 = -0.11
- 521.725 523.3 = 0.02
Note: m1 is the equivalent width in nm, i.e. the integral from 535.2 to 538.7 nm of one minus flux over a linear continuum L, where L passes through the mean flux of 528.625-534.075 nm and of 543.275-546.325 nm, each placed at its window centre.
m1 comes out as -0.02 nm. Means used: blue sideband 43.7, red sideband 42.6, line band 43.5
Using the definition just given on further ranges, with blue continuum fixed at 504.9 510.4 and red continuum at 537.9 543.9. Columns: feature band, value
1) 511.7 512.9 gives 0.09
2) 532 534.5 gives -0.05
